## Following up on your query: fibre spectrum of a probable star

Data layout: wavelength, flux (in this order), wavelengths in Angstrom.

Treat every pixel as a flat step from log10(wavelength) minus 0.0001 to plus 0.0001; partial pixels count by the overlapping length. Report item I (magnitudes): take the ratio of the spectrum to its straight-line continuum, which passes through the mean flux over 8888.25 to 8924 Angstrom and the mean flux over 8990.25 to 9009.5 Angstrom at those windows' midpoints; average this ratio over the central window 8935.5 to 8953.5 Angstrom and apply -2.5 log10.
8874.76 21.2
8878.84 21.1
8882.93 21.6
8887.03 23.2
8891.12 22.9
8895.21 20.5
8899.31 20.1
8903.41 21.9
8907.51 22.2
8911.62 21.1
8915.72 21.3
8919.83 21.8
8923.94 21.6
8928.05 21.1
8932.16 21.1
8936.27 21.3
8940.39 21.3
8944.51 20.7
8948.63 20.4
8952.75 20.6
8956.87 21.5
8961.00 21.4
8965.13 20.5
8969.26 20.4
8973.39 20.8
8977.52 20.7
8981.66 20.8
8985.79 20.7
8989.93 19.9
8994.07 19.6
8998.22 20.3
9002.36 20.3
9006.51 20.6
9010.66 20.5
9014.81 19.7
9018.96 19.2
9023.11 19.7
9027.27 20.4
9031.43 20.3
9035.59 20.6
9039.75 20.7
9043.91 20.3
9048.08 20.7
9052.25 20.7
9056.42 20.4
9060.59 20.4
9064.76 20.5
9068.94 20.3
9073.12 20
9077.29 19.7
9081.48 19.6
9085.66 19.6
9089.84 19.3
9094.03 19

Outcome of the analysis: 0.01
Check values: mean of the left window 21.5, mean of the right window 20.2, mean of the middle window 20.8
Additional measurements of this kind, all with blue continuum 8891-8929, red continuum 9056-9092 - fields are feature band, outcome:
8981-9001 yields 0.024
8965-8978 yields 0.013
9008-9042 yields 0.012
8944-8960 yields 0.009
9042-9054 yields -0.020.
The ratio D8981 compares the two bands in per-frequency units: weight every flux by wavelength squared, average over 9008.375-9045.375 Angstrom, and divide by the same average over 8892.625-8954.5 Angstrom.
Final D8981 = 0.98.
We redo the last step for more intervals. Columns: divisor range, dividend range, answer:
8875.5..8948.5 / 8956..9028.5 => 0.97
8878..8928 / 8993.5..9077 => 0.97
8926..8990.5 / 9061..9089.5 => 0.98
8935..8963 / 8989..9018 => 0.97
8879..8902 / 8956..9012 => 0.97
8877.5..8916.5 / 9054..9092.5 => 0.96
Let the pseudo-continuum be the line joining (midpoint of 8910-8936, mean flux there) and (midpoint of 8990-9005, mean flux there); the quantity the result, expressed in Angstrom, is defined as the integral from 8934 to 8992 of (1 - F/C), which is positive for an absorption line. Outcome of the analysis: -0.4 Angstrom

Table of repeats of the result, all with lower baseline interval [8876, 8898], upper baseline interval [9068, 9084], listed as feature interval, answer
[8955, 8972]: 0.06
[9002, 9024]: 0.55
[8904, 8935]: -0.03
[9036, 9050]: -0.26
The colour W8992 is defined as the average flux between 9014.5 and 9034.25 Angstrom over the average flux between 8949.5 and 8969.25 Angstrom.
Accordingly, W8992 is 0.95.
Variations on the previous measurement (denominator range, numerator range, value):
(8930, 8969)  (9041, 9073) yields 0.98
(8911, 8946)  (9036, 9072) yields 0.96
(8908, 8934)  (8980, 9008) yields 0.95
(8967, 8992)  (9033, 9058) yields 1.00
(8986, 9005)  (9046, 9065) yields 1.02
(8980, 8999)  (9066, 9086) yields 0.98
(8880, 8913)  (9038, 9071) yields 0.95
